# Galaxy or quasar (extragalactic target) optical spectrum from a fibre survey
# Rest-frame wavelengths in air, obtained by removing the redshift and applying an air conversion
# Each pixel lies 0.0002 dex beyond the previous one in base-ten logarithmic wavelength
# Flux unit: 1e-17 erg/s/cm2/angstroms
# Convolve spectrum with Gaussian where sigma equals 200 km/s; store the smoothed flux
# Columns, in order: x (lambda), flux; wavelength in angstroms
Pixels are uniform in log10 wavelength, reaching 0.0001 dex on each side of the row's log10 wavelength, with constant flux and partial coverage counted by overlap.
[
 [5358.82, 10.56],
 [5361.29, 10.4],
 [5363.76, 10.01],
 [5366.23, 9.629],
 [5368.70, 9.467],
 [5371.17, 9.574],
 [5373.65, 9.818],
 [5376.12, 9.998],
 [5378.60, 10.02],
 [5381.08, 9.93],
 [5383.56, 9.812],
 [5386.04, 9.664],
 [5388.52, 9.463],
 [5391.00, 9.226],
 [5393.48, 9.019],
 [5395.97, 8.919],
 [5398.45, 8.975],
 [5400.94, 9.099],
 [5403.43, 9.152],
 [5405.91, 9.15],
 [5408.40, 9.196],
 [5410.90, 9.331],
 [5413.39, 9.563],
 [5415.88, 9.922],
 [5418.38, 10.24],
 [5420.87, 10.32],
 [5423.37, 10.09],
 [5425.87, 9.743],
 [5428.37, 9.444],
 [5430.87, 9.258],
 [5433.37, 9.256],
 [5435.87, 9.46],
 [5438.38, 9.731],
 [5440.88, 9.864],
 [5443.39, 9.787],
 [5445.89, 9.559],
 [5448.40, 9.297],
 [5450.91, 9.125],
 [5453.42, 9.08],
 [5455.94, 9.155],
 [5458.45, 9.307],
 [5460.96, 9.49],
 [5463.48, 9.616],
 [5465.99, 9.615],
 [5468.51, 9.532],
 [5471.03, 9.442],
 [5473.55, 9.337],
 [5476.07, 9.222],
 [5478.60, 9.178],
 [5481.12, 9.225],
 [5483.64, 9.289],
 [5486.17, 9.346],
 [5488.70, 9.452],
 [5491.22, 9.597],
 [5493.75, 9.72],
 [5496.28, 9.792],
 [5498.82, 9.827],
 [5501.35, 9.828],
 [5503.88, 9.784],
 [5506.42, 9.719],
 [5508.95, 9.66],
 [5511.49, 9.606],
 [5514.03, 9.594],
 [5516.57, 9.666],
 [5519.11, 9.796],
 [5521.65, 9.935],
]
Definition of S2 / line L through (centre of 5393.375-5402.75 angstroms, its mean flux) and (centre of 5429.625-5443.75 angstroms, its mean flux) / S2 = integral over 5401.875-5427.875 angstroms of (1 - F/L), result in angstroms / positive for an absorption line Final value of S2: -1.2 angstroms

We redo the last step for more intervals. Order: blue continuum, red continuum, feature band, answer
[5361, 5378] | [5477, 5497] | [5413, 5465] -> 0.04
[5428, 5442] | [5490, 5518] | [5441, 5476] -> 0.57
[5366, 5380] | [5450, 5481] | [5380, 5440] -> 0.57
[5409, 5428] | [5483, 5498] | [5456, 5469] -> 0.25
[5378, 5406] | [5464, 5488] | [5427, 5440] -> -0.11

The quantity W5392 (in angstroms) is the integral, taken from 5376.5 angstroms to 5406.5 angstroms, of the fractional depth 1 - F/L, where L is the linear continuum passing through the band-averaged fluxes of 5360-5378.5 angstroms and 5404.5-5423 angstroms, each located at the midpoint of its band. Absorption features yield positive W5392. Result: 1.18 angstroms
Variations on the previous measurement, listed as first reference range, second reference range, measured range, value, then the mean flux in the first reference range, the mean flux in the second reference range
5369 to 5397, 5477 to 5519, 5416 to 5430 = -0.5 angstroms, 9.58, 9.58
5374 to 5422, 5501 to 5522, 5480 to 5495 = 0.4 angstroms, 9.53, 9.72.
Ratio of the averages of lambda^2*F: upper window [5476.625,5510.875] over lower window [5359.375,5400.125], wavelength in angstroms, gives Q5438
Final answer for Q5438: 1.04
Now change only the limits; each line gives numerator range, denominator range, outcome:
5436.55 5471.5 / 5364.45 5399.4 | 1.02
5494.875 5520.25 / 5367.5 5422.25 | 1.06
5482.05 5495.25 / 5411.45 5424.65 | 0.97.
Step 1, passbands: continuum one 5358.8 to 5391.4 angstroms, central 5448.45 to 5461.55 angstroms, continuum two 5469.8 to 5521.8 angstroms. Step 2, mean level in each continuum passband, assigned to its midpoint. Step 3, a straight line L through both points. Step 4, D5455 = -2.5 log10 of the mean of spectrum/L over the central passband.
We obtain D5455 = 0.05 mag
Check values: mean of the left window 9.81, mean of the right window 9.57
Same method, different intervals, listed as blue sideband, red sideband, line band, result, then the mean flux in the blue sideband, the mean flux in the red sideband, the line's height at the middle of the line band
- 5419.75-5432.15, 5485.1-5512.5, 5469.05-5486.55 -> 0.05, 9.76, 9.67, 9.7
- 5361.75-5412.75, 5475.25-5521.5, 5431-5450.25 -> 0.00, 9.49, 9.59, 9.53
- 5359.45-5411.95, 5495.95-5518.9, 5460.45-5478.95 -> 0.03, 9.53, 9.72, 9.66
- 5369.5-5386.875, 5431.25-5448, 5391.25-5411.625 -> 0.07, 9.82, 9.58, 9.73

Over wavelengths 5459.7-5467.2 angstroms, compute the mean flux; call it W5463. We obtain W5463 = 9.58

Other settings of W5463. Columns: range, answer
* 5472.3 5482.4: 9.24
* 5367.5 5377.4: 9.72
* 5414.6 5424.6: 10.1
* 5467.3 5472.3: 9.48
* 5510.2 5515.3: 9.59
